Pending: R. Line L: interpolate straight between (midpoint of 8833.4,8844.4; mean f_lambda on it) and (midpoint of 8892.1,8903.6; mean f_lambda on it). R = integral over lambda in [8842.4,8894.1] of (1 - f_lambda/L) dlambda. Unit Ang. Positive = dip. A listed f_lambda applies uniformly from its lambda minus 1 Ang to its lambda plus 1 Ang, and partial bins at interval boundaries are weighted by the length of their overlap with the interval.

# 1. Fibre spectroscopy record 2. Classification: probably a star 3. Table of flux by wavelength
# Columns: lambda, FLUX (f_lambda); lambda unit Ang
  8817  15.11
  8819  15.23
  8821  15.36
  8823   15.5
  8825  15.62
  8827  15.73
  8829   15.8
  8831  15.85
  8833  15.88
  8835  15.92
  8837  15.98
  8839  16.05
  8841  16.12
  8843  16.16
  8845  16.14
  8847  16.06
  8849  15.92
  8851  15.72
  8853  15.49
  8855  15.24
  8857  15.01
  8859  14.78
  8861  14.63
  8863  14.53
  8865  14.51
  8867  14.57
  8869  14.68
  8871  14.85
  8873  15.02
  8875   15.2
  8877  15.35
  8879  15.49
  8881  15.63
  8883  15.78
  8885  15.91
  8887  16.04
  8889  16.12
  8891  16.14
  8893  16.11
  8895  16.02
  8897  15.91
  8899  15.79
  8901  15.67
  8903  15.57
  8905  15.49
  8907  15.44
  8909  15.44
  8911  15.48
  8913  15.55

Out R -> 1.7 Ang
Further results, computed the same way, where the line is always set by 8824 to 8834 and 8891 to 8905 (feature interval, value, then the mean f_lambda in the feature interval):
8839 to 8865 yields 0.5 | 15.5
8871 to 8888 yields 0.3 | 15.5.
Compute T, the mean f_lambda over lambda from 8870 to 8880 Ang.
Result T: 15.2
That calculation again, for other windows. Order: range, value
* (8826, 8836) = 15.8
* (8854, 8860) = 15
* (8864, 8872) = 14.7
